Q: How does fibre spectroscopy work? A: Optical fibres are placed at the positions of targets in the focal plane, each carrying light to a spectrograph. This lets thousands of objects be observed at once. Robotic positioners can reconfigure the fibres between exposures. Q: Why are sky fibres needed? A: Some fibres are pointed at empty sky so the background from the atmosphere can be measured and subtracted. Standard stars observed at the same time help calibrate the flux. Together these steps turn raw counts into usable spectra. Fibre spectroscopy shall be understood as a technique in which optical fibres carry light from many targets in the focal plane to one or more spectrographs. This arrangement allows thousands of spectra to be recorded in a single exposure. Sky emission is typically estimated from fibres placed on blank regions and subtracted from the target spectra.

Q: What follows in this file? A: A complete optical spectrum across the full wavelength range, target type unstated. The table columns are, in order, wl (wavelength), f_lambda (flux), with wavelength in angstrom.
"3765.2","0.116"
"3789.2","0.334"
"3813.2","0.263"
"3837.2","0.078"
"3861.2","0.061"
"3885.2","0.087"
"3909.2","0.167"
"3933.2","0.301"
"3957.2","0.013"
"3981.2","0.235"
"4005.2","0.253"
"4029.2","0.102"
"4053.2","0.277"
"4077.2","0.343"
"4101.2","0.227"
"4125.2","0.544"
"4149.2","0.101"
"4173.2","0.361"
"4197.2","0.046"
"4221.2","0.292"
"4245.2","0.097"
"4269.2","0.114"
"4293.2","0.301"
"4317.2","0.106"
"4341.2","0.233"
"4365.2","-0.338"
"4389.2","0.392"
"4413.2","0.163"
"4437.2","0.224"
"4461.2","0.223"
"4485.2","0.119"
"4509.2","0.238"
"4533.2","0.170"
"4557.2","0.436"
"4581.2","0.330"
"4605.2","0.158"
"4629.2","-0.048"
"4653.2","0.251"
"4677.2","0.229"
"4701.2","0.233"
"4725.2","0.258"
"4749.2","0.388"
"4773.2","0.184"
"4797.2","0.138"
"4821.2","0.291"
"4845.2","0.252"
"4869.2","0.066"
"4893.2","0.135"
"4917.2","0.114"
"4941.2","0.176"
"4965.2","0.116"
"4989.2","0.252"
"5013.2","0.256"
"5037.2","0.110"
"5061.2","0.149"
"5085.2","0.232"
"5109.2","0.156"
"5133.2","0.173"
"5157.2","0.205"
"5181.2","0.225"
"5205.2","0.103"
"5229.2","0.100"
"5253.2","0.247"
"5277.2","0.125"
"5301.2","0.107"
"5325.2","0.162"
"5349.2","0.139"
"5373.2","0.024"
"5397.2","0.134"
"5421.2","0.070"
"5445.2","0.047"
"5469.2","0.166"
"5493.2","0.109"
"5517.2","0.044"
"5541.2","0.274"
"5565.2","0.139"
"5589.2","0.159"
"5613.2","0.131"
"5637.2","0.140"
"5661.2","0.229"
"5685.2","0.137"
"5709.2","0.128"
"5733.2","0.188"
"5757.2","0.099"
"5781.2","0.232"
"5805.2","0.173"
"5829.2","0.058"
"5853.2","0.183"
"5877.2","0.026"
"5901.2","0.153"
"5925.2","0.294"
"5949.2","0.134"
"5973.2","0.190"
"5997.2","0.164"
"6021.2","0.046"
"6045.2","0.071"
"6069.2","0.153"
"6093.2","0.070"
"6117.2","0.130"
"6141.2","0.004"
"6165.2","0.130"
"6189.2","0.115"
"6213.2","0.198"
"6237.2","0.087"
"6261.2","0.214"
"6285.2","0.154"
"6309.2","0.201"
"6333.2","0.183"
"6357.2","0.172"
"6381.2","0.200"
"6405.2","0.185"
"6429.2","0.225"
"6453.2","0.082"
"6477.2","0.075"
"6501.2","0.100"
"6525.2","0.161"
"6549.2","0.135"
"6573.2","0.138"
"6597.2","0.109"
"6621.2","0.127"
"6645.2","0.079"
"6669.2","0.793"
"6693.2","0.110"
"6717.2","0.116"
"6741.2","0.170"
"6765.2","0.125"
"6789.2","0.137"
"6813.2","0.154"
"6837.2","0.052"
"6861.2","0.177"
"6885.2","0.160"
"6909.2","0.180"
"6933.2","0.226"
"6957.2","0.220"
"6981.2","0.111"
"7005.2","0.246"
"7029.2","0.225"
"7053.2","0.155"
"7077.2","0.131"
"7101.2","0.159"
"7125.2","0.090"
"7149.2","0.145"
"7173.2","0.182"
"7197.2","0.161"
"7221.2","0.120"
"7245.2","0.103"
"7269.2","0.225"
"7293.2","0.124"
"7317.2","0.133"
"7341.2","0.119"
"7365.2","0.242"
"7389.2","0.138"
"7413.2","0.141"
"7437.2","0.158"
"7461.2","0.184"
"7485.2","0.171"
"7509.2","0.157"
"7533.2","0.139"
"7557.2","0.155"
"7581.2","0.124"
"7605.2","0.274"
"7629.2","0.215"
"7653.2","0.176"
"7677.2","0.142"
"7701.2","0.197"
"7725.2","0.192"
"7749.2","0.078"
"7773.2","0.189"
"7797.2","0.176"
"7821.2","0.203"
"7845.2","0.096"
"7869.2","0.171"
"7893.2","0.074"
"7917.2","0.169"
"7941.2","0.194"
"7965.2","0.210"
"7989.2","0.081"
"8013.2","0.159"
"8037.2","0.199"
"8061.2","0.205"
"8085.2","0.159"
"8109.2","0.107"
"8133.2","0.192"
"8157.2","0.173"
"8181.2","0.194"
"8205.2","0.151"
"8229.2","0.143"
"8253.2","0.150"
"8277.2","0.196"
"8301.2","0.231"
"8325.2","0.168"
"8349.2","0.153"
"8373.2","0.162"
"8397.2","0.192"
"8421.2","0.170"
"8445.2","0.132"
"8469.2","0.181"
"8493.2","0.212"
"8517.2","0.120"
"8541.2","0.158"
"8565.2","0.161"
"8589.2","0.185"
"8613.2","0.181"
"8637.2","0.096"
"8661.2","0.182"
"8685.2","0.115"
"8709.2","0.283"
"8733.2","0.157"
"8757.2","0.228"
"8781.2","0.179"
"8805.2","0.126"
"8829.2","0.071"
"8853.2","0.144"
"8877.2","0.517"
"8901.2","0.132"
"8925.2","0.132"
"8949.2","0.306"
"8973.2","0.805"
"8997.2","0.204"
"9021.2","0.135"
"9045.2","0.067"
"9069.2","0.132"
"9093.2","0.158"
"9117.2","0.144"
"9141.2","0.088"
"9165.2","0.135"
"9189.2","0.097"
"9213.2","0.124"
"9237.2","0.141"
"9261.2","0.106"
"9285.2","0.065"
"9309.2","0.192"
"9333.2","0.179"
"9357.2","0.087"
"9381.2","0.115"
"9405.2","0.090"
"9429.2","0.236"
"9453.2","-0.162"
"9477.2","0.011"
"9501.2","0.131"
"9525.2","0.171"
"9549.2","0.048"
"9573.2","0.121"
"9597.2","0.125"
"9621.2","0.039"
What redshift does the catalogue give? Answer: 0.790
